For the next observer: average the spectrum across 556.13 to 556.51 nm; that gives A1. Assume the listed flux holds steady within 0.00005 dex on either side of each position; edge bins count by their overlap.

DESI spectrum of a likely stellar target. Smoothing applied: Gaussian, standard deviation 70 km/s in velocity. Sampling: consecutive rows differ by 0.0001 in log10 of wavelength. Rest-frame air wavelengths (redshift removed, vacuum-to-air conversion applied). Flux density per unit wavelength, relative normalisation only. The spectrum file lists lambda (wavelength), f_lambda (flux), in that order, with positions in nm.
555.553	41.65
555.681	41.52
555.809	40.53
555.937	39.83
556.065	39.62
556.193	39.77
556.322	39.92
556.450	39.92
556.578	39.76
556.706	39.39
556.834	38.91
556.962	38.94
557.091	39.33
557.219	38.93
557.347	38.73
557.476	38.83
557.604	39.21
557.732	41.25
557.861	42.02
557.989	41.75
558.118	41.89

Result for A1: 39.8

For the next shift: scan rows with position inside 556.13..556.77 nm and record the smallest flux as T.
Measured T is 39.39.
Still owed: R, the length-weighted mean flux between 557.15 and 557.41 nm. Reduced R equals 38.9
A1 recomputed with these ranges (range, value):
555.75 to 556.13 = 40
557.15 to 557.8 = 39.4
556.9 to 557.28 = 39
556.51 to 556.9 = 39.4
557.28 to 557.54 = 38.8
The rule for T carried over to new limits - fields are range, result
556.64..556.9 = 38.91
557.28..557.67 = 38.73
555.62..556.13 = 39.62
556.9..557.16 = 38.94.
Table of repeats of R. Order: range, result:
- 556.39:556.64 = 39.9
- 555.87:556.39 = 39.7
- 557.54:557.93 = 40.9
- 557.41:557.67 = 39.1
